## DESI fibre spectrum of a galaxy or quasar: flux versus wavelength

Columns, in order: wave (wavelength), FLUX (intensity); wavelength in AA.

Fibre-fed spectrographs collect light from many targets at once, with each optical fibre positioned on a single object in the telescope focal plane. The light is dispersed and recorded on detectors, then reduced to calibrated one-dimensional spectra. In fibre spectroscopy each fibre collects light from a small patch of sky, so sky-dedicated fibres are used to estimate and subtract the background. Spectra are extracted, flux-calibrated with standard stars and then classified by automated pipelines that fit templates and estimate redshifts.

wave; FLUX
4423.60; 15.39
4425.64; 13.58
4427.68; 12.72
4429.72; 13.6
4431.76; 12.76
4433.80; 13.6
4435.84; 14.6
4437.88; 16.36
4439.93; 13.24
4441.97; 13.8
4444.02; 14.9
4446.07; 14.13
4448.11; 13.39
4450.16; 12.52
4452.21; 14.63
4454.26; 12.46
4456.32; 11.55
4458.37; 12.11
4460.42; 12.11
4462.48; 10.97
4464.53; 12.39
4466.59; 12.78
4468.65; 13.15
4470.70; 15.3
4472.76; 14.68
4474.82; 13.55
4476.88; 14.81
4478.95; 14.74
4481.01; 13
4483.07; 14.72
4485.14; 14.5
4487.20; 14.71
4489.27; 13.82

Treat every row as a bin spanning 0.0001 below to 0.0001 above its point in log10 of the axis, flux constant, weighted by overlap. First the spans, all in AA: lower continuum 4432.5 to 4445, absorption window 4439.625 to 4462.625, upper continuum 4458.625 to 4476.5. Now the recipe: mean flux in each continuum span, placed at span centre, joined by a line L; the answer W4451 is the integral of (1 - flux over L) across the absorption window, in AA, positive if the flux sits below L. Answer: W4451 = 1.3 AA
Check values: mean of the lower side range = 14.4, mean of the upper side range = 13.1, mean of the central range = 13.1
